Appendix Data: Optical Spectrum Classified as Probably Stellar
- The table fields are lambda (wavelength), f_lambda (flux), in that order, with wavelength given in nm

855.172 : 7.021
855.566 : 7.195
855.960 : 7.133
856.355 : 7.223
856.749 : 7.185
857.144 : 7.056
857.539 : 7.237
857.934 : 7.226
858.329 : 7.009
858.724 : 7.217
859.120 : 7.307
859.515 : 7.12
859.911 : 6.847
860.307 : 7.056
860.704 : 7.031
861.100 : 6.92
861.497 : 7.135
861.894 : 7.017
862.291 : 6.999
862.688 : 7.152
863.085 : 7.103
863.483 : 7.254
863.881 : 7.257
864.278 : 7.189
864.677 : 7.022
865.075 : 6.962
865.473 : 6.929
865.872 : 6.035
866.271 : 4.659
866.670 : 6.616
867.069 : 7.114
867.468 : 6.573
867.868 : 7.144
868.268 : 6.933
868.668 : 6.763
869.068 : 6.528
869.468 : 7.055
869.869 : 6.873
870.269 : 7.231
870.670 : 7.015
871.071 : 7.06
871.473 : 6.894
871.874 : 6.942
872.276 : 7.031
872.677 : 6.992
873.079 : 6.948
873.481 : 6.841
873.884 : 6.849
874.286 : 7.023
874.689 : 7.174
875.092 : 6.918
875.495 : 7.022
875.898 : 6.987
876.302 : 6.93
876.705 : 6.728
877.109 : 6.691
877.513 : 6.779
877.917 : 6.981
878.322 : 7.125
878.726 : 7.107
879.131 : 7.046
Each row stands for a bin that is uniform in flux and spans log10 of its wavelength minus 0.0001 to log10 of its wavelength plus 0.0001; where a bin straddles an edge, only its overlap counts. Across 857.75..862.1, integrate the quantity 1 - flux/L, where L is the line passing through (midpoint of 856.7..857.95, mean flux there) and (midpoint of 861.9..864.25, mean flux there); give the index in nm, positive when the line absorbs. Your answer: 0.05 nm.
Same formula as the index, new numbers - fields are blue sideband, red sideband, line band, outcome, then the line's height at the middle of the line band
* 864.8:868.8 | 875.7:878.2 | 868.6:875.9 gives -0.25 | 6.73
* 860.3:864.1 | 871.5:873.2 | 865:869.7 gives 0.29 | 7.03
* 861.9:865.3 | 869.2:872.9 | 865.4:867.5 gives 0.24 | 7.07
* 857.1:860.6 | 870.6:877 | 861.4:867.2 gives 0.20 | 7.06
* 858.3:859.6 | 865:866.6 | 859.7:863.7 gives -0.18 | 6.76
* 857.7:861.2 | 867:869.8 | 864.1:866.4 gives 0.14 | 6.94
